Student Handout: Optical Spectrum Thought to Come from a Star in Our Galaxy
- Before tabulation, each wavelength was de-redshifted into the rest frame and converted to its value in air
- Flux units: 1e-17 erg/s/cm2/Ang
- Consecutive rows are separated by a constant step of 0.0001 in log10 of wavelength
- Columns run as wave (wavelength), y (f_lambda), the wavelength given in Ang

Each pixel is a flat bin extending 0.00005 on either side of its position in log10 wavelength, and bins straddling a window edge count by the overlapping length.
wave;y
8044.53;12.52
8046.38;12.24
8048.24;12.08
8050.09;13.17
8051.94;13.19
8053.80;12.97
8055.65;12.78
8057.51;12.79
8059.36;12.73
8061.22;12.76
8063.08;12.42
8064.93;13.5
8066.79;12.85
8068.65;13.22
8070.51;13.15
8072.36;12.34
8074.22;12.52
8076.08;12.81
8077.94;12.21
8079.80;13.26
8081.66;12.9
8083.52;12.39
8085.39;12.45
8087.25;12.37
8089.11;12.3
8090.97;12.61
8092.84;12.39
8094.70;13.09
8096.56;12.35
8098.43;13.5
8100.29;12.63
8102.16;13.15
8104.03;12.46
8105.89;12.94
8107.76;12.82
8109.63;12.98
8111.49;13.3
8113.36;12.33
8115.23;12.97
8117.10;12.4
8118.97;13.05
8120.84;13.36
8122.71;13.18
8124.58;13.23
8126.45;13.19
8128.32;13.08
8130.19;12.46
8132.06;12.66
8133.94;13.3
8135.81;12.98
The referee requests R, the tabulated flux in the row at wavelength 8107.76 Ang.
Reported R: 12.82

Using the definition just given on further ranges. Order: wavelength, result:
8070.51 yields 13.15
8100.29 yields 12.63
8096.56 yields 12.35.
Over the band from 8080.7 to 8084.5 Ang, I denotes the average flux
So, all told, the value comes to 12.6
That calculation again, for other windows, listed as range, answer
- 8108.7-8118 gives 12.8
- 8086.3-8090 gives 12.4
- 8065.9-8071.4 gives 13.1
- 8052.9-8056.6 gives 12.9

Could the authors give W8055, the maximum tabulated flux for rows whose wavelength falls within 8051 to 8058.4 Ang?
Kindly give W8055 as 13.19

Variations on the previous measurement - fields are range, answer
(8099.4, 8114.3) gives 13.3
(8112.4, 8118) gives 12.97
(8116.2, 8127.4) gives 13.36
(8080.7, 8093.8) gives 12.9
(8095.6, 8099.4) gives 13.5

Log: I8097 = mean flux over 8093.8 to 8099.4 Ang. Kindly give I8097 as 13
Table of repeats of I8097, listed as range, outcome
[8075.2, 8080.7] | 12.8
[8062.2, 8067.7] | 12.9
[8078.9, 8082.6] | 13.1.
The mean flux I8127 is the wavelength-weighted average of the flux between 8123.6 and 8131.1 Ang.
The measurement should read 13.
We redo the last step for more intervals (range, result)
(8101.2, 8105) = 12.8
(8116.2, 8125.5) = 13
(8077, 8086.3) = 12.6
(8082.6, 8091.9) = 12.4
